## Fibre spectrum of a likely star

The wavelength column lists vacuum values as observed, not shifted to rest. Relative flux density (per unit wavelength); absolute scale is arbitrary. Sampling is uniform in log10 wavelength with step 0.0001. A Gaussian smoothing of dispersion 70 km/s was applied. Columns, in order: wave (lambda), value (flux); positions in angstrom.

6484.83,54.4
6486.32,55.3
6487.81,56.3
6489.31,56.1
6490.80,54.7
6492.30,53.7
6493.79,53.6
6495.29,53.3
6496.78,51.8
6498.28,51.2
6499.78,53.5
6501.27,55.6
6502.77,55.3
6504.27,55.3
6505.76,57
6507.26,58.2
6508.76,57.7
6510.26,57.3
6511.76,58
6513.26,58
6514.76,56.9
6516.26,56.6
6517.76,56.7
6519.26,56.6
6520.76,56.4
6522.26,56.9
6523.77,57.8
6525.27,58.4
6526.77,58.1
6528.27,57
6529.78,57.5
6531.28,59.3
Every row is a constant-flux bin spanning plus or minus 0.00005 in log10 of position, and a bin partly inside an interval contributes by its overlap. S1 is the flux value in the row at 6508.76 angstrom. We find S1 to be 57.7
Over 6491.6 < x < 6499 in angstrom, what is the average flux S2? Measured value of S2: 52.7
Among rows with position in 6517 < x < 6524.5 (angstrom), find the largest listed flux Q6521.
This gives 57.8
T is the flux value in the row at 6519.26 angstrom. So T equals 56.6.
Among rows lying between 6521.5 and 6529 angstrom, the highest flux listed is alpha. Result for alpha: 58.4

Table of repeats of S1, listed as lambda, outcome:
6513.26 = 58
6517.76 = 56.7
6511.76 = 58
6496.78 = 51.8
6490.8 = 54.7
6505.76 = 57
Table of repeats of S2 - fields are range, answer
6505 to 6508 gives 57.7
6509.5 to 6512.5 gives 57.6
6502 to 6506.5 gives 55.9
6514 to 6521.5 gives 56.7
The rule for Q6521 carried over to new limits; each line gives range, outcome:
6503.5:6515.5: 58.2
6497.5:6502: 55.6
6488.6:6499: 56.1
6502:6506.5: 57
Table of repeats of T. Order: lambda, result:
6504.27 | 55.3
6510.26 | 57.3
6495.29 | 53.3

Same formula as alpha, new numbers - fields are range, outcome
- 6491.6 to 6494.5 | 53.7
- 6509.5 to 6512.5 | 58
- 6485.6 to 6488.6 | 56.3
